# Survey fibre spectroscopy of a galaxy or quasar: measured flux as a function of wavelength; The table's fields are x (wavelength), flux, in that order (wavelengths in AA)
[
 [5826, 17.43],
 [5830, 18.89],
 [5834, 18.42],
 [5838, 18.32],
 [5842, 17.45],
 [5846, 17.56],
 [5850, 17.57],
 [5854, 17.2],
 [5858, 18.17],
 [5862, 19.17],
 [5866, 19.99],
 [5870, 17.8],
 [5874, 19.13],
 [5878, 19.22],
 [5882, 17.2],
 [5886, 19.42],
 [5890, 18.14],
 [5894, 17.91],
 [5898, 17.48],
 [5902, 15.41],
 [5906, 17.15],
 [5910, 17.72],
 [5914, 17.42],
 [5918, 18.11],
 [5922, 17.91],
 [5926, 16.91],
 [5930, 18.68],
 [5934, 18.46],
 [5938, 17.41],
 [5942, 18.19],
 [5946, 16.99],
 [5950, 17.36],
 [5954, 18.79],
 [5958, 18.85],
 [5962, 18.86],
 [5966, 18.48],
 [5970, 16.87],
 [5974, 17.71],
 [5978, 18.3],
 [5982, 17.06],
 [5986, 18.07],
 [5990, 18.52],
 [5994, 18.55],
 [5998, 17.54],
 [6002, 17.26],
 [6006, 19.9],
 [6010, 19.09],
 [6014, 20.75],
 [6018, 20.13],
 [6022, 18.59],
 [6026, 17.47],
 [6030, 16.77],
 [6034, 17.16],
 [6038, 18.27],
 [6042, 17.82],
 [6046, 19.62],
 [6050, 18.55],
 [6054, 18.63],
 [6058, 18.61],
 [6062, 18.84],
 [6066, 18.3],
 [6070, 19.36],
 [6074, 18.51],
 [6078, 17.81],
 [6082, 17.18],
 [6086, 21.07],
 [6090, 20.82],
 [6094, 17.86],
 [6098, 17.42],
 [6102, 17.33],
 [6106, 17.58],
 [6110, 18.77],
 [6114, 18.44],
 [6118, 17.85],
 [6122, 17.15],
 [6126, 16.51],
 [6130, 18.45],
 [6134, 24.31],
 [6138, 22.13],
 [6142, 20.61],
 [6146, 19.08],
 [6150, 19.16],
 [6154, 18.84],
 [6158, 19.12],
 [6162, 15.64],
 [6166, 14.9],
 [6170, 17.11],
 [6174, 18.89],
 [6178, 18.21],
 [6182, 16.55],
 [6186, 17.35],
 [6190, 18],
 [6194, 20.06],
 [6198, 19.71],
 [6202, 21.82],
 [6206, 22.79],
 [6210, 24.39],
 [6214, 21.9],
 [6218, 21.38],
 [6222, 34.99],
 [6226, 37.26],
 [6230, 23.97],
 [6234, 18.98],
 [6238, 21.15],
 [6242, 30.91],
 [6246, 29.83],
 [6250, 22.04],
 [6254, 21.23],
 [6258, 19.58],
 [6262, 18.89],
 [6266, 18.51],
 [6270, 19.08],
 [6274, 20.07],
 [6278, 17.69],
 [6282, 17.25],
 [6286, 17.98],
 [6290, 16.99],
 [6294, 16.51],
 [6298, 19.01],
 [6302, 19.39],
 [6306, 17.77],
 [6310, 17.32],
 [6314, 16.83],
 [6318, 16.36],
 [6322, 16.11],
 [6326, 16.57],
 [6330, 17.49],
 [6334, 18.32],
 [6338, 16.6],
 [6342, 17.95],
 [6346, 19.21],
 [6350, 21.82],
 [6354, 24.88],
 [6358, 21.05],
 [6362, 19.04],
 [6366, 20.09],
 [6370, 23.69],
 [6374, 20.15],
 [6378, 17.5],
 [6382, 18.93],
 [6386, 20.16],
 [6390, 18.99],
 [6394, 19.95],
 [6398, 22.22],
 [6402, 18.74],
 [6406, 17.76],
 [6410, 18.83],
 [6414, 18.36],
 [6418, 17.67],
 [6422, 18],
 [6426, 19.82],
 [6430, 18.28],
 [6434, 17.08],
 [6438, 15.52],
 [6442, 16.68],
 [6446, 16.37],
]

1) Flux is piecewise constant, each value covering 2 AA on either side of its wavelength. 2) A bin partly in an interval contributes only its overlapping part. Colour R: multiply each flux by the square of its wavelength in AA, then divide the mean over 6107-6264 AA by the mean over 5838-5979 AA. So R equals 1.28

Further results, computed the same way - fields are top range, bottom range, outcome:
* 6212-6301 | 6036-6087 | 1.26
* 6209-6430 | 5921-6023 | 1.24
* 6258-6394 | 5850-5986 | 1.19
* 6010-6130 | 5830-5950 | 1.09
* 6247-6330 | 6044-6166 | 1.04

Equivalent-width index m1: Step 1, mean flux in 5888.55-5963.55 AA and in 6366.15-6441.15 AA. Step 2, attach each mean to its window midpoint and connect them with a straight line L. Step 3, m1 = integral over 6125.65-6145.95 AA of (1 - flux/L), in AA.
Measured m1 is -2.5 AA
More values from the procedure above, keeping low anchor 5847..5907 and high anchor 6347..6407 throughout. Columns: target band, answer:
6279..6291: 1.5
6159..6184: 3.1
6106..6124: 1.1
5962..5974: 0.4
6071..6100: 0.5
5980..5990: 0.4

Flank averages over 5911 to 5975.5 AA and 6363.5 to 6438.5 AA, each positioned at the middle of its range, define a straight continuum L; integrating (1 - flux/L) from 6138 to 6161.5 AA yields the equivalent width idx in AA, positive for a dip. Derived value -1.1 AA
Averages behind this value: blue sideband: 17.9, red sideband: 19.1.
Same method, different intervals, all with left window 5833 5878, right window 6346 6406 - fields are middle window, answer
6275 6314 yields 4.4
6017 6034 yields 0.9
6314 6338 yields 3.9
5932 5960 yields 1.0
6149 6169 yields 2.1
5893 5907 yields 1.2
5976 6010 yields 1.2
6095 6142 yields 1.4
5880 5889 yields 0.1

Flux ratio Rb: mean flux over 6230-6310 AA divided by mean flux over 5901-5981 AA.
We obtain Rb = 1.1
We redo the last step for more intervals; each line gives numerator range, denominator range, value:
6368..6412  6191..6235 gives 0.81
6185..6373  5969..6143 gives 1.11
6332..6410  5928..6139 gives 1.07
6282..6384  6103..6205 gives 1.00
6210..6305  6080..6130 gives 1.21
